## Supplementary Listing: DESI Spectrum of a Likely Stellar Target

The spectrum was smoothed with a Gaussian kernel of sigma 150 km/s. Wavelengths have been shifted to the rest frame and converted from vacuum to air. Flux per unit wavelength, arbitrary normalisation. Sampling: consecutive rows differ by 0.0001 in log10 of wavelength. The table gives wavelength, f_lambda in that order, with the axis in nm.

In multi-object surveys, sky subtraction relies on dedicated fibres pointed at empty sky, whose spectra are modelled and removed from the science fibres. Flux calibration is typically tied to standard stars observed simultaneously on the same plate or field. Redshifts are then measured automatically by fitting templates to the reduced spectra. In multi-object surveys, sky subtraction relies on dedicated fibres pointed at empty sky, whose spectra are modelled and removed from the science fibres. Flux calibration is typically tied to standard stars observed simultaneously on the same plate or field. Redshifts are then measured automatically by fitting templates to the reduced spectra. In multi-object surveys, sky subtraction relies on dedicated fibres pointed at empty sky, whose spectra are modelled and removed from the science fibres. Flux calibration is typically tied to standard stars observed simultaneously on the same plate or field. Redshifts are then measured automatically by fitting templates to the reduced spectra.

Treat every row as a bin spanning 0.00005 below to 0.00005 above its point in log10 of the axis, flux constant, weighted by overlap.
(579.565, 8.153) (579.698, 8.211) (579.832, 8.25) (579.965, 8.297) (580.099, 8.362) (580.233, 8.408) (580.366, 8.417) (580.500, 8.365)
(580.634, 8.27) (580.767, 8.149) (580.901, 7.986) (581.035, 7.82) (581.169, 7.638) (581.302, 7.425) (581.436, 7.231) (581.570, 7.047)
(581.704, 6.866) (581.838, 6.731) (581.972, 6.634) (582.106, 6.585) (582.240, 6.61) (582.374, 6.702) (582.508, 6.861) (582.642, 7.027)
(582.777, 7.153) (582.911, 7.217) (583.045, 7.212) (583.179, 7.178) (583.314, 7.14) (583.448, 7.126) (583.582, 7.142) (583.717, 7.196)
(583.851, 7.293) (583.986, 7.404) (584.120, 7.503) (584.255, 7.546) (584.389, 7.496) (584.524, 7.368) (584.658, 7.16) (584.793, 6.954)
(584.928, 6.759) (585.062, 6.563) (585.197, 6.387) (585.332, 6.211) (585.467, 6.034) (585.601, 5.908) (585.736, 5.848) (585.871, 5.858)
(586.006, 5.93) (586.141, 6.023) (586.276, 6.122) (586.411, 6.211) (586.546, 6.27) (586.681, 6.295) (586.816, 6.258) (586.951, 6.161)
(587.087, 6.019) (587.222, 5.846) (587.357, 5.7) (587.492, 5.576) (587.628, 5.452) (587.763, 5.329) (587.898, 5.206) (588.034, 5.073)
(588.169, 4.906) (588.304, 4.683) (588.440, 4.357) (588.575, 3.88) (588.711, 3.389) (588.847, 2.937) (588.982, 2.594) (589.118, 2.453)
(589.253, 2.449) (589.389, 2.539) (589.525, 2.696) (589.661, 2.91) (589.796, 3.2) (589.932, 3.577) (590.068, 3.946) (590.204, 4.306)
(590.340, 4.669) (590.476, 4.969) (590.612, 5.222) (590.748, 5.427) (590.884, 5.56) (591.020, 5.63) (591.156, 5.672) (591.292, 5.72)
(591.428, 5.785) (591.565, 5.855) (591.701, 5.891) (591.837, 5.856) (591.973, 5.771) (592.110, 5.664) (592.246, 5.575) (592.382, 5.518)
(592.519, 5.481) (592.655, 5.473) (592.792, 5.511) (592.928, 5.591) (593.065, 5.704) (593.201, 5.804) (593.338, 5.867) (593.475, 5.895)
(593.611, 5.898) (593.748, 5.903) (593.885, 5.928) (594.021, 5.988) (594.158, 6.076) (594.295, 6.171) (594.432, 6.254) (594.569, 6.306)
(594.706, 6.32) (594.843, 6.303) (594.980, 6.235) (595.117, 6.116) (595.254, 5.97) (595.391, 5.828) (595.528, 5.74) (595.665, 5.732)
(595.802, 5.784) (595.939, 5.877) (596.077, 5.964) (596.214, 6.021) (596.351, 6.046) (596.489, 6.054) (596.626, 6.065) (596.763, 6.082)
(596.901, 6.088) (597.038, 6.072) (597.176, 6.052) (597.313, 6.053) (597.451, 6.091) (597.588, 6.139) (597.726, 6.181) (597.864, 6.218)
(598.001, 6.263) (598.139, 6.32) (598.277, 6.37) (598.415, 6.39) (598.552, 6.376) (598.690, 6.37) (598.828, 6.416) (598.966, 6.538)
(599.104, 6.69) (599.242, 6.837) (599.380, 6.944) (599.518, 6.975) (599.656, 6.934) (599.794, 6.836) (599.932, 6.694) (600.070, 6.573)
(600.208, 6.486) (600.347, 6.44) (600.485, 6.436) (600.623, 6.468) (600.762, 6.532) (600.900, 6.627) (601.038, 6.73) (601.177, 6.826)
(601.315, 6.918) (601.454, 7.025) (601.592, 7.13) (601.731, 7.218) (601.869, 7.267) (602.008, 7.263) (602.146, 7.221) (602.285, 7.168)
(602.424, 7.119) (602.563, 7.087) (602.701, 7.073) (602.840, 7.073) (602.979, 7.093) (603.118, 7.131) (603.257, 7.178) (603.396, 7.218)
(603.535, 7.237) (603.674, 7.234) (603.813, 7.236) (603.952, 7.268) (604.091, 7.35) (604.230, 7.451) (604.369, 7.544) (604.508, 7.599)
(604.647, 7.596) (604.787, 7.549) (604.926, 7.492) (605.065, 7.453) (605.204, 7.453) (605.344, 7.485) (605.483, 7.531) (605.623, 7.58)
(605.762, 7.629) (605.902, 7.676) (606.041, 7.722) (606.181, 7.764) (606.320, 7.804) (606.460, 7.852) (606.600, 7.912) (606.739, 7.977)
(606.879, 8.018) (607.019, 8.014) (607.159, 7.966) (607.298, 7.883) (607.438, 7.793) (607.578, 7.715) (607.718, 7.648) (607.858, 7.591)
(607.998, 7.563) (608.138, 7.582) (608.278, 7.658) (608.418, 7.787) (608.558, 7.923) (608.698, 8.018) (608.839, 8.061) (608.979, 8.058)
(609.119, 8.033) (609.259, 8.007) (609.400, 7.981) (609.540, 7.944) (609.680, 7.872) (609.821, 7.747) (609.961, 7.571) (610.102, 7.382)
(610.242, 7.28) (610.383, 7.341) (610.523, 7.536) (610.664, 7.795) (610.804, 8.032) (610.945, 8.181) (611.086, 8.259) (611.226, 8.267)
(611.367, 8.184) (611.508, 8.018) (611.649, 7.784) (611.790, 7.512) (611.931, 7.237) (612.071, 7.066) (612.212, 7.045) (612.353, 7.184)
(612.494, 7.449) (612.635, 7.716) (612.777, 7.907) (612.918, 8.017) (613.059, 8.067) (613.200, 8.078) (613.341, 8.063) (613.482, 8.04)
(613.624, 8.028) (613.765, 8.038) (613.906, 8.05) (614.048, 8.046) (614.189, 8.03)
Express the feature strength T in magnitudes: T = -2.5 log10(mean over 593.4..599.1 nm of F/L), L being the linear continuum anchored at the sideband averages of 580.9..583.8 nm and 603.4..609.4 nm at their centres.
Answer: 0.21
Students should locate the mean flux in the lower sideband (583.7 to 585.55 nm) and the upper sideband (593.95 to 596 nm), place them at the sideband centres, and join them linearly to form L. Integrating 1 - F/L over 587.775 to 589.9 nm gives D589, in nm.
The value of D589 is 0.97 nm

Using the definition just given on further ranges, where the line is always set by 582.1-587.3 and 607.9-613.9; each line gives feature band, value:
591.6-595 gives 0.57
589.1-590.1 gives 0.57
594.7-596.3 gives 0.26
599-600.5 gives 0.12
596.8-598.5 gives 0.25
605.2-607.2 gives -0.04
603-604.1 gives 0.04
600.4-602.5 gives 0.13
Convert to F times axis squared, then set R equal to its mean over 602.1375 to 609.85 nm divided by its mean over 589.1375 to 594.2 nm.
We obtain 1.56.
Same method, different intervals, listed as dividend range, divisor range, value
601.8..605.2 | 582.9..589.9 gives 1.37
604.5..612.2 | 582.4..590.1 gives 1.47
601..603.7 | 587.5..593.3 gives 1.56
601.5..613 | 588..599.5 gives 1.45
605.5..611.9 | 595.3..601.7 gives 1.27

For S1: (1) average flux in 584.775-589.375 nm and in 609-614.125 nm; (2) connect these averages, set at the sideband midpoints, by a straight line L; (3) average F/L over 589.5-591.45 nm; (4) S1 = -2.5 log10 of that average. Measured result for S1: 0.215 mag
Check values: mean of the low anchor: 5.29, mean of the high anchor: 7.8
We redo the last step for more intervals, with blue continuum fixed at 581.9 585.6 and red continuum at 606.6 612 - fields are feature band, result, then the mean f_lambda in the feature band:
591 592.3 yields 0.249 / 5.75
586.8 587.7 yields 0.211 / 5.83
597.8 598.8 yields 0.176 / 6.34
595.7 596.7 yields 0.231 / 5.97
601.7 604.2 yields 0.061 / 7.19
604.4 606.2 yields 0.016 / 7.57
